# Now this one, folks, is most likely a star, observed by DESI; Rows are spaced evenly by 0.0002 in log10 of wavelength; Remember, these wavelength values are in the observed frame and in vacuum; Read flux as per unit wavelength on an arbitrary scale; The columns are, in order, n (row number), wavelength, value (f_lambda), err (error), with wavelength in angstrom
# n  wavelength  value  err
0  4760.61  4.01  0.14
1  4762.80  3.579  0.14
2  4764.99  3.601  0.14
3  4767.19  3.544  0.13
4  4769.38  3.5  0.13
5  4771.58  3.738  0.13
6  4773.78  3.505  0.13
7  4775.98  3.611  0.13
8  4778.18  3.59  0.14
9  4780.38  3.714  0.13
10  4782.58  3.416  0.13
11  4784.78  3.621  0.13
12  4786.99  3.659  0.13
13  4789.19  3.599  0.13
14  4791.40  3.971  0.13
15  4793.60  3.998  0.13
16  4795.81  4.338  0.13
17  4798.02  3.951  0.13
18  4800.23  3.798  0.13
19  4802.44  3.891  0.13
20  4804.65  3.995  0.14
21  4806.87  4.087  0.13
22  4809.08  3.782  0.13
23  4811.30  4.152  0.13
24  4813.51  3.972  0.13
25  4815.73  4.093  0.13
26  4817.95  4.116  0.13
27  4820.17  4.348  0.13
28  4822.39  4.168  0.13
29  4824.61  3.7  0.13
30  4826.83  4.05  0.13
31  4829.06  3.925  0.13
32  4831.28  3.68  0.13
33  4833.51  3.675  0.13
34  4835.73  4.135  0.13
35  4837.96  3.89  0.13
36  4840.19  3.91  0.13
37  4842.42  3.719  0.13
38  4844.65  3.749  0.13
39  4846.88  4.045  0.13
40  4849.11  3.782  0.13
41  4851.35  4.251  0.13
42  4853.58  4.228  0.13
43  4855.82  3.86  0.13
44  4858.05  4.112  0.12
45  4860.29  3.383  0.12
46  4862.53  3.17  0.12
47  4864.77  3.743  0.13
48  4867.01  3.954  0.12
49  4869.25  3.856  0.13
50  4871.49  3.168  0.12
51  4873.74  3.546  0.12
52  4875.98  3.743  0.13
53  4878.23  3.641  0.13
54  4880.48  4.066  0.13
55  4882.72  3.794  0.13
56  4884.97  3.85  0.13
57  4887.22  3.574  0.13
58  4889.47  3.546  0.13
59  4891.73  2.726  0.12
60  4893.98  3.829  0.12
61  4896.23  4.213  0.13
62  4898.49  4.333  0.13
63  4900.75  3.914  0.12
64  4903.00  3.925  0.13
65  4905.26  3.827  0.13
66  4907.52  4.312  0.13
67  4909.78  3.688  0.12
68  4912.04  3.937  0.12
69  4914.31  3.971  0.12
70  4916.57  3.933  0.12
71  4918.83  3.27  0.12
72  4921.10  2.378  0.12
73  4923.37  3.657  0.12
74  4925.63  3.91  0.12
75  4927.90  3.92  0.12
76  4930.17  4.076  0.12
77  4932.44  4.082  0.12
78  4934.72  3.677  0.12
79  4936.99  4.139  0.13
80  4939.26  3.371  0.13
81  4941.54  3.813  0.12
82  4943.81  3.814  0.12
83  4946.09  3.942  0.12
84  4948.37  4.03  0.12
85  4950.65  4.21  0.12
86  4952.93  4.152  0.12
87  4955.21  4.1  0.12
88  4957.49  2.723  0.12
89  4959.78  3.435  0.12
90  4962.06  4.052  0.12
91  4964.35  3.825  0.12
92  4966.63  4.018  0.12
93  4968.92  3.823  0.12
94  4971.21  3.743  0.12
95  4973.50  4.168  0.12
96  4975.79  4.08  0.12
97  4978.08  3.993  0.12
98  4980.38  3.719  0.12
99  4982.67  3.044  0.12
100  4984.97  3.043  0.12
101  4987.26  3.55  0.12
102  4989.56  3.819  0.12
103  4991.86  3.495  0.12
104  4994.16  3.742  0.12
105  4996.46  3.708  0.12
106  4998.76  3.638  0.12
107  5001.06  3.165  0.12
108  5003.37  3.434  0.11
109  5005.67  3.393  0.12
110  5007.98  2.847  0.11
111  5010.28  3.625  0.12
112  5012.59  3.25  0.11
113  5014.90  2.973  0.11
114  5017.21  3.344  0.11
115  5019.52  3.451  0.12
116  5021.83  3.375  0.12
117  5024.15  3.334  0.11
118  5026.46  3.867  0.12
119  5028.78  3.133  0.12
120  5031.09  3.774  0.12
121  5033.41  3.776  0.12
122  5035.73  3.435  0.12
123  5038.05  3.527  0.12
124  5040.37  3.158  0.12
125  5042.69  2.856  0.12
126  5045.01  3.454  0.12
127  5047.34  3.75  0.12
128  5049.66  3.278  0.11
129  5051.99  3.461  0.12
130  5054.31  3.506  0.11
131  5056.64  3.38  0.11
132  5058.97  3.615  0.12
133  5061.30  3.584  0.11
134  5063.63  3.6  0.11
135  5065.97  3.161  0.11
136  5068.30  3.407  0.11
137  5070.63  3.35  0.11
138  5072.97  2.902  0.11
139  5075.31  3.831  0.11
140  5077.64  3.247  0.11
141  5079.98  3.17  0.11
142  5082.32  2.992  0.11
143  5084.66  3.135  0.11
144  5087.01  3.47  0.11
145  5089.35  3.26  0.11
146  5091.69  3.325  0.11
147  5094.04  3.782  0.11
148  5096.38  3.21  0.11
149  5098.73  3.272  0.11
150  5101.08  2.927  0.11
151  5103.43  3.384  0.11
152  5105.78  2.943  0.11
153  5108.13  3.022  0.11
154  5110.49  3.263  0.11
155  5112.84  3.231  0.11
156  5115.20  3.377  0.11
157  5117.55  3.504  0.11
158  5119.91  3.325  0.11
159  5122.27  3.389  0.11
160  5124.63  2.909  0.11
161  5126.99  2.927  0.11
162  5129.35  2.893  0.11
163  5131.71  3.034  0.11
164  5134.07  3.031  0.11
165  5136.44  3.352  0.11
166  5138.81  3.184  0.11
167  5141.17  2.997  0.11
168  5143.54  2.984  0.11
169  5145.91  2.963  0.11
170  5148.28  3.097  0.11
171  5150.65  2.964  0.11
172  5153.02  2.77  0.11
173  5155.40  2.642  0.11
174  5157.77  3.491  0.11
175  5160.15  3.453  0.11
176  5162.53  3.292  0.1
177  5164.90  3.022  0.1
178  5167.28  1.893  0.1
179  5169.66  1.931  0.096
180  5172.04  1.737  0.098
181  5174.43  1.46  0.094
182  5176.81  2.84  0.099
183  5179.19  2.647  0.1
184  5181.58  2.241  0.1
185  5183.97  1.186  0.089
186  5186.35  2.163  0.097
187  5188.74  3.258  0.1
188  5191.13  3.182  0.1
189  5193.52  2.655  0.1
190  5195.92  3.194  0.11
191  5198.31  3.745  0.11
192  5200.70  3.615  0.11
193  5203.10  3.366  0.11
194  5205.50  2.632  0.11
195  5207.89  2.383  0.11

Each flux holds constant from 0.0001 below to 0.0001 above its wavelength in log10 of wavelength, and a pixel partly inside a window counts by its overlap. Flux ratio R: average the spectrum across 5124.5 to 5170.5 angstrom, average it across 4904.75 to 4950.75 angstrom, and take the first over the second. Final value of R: 0.78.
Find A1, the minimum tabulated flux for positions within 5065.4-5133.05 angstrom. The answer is 2.893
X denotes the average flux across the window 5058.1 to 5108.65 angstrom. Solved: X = 3.3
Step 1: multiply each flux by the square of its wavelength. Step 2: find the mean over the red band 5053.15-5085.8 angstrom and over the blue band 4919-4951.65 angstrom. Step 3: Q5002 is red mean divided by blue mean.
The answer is 0.94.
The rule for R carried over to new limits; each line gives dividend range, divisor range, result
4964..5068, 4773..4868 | 0.91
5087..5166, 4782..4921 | 0.82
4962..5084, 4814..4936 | 0.91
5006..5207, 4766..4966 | 0.82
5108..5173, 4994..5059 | 0.88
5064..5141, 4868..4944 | 0.86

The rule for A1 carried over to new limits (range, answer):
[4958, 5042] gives 2.847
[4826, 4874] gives 3.168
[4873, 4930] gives 2.378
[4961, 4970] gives 3.823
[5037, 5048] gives 2.856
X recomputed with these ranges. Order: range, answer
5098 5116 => 3.17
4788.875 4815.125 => 3.97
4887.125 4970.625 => 3.79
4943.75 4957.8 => 3.92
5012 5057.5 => 3.41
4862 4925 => 3.71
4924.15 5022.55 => 3.67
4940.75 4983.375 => 3.83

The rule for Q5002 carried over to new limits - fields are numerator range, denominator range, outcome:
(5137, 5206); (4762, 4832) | 0.84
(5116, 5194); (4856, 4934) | 0.83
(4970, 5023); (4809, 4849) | 0.95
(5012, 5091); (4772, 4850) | 0.96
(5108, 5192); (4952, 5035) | 0.85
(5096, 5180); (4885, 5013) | 0.86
